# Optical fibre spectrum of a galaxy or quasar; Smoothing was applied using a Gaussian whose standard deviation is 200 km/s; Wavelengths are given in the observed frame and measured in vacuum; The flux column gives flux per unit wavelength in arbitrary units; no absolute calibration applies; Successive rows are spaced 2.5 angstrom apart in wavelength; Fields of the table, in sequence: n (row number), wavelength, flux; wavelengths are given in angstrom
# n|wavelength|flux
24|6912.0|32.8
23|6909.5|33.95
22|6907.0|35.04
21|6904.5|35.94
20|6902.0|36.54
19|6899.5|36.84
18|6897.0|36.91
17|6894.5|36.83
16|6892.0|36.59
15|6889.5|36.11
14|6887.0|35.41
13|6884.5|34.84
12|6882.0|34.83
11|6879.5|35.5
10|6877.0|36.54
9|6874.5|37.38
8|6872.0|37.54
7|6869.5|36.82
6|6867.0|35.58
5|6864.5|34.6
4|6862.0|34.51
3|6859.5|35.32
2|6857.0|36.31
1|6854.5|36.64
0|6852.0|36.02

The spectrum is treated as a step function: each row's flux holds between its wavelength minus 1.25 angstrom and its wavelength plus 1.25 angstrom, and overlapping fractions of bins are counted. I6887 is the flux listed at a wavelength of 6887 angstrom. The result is 35.41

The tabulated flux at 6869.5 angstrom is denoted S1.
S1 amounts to 36.82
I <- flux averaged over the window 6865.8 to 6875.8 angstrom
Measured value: 36.8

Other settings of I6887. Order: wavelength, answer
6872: 37.54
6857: 36.31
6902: 36.54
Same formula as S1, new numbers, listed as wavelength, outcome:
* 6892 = 36.59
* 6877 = 36.54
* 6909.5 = 33.95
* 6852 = 36.02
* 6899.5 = 36.84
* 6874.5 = 37.38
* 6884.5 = 34.84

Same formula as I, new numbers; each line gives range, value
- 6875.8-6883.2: 35.6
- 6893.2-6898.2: 36.9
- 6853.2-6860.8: 36.1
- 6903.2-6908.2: 35.5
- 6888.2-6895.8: 36.5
